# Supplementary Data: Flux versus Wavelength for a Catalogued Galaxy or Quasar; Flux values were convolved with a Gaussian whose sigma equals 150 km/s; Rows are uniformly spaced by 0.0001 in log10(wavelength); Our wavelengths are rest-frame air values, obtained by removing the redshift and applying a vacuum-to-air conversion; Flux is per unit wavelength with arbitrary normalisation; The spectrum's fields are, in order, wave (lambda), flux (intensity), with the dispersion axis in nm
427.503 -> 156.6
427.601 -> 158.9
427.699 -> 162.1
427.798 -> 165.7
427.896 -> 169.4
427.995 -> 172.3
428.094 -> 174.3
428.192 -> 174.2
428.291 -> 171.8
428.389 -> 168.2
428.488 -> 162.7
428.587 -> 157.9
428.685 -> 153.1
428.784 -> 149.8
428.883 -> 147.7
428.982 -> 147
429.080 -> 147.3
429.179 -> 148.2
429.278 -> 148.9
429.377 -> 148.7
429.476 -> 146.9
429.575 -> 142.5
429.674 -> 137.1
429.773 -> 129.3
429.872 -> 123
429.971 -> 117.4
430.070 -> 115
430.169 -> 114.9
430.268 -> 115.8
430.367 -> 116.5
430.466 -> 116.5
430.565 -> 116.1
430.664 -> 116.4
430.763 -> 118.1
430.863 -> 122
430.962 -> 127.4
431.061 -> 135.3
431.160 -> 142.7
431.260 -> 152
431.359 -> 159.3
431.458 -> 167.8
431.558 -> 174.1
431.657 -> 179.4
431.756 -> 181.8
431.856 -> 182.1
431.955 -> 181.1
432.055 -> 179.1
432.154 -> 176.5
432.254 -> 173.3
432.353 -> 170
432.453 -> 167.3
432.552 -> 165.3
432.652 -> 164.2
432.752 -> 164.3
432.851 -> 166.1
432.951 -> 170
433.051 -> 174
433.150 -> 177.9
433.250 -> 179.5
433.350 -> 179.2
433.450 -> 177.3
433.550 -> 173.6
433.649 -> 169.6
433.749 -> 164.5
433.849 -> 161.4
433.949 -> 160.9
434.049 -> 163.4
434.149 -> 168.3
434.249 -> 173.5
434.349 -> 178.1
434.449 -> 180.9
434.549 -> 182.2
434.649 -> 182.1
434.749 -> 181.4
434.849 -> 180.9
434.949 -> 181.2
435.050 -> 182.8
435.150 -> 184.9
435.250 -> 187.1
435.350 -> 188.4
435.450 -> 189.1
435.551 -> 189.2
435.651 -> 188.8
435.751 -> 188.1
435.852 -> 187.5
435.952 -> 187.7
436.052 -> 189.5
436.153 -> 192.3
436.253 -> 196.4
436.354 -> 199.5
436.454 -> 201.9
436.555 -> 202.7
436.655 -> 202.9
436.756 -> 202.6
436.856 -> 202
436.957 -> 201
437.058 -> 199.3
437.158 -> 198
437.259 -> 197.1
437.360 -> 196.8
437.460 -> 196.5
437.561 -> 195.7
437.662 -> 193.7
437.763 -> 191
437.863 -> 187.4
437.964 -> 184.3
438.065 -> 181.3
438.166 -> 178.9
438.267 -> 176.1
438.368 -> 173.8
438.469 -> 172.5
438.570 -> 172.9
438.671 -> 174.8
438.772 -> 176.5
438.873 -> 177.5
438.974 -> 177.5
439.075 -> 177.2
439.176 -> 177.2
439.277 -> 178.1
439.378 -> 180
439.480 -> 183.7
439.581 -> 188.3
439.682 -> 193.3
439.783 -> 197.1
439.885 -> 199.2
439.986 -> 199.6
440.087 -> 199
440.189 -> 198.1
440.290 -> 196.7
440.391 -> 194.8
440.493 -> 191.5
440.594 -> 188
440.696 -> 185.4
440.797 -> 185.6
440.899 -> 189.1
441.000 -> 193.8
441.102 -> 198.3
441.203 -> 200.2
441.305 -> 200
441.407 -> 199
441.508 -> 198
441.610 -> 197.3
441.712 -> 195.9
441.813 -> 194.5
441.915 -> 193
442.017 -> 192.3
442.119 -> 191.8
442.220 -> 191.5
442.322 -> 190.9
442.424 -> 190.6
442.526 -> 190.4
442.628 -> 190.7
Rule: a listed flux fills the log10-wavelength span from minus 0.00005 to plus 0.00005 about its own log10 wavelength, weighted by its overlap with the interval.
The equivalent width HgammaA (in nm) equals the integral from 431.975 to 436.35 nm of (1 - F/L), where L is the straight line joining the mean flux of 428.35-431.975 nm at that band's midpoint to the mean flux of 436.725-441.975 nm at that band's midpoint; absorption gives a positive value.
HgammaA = -0.38 nm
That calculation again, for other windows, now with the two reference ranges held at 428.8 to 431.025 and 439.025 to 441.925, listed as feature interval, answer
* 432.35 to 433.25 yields -0.13 nm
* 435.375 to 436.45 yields -0.17 nm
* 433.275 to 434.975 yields -0.21 nm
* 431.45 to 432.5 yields -0.25 nm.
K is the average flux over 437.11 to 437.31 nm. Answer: 197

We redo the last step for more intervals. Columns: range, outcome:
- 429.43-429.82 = 139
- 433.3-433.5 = 178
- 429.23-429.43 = 149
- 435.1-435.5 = 188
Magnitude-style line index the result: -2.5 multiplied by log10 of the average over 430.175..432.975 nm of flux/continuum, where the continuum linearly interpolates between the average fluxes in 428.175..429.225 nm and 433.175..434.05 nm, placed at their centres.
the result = 0.08 mag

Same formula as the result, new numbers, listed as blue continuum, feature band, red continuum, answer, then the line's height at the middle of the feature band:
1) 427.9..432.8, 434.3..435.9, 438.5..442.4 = -0.10 mag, 169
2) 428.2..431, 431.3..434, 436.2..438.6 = -0.09 mag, 159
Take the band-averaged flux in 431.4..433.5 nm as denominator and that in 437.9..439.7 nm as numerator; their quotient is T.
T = 1.0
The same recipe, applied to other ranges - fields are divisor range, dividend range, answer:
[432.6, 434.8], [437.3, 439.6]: 1.06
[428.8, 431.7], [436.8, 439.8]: 1.36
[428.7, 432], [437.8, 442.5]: 1.33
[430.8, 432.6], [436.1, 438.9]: 1.17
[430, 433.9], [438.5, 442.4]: 1.22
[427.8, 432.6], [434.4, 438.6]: 1.26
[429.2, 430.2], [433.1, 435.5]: 1.33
